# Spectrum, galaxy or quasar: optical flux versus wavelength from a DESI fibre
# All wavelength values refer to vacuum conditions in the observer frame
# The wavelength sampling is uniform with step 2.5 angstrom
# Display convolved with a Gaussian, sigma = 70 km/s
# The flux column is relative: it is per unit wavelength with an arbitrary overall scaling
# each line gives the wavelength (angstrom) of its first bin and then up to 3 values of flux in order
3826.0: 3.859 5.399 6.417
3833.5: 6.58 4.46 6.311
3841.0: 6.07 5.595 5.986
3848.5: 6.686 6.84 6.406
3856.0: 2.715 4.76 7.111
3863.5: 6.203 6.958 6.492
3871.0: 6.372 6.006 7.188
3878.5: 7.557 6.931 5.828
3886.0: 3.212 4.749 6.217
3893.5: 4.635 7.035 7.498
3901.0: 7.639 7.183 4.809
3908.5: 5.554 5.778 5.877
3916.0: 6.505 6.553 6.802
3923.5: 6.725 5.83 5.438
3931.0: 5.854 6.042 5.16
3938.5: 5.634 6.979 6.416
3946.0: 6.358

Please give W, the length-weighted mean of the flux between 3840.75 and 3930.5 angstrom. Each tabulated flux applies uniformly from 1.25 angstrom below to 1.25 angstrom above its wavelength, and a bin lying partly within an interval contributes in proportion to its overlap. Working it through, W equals 6.1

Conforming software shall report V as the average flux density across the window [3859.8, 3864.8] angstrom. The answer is 6.66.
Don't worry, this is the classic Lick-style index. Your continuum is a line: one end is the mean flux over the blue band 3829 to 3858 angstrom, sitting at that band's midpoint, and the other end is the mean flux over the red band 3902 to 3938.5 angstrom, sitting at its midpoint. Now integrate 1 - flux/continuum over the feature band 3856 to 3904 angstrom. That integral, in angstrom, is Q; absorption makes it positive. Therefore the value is -2.4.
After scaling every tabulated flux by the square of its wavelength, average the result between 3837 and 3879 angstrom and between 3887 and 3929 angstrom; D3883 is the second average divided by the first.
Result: 1.03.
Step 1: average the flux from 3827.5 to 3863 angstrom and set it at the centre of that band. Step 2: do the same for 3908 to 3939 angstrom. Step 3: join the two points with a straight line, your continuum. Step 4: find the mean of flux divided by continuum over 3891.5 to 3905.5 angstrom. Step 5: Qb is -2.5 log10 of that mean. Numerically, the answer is -0.124 mag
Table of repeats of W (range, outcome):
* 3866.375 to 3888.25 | 6.16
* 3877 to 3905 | 6.22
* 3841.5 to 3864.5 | 5.82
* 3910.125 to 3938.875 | 6.03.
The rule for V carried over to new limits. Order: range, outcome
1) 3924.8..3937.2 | 5.67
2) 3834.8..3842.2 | 5.62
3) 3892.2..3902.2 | 6.69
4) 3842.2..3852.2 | 6.27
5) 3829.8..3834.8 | 6.48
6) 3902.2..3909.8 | 5.86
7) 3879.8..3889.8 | 5.18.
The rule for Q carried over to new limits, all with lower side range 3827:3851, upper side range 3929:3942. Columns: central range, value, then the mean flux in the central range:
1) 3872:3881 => -1.5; 6.9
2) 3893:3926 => -2.6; 6.37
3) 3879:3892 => 0.9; 5.5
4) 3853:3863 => 1.2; 5.23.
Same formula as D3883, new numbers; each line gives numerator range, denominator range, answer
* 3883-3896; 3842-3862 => 0.90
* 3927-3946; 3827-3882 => 1.01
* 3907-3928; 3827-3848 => 1.10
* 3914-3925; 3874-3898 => 1.12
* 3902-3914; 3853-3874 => 1.02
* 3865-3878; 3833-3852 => 1.12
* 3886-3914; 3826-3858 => 1.08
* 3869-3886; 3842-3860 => 1.16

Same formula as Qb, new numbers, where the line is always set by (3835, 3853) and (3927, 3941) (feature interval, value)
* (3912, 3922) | -0.11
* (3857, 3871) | -0.05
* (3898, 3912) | -0.09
